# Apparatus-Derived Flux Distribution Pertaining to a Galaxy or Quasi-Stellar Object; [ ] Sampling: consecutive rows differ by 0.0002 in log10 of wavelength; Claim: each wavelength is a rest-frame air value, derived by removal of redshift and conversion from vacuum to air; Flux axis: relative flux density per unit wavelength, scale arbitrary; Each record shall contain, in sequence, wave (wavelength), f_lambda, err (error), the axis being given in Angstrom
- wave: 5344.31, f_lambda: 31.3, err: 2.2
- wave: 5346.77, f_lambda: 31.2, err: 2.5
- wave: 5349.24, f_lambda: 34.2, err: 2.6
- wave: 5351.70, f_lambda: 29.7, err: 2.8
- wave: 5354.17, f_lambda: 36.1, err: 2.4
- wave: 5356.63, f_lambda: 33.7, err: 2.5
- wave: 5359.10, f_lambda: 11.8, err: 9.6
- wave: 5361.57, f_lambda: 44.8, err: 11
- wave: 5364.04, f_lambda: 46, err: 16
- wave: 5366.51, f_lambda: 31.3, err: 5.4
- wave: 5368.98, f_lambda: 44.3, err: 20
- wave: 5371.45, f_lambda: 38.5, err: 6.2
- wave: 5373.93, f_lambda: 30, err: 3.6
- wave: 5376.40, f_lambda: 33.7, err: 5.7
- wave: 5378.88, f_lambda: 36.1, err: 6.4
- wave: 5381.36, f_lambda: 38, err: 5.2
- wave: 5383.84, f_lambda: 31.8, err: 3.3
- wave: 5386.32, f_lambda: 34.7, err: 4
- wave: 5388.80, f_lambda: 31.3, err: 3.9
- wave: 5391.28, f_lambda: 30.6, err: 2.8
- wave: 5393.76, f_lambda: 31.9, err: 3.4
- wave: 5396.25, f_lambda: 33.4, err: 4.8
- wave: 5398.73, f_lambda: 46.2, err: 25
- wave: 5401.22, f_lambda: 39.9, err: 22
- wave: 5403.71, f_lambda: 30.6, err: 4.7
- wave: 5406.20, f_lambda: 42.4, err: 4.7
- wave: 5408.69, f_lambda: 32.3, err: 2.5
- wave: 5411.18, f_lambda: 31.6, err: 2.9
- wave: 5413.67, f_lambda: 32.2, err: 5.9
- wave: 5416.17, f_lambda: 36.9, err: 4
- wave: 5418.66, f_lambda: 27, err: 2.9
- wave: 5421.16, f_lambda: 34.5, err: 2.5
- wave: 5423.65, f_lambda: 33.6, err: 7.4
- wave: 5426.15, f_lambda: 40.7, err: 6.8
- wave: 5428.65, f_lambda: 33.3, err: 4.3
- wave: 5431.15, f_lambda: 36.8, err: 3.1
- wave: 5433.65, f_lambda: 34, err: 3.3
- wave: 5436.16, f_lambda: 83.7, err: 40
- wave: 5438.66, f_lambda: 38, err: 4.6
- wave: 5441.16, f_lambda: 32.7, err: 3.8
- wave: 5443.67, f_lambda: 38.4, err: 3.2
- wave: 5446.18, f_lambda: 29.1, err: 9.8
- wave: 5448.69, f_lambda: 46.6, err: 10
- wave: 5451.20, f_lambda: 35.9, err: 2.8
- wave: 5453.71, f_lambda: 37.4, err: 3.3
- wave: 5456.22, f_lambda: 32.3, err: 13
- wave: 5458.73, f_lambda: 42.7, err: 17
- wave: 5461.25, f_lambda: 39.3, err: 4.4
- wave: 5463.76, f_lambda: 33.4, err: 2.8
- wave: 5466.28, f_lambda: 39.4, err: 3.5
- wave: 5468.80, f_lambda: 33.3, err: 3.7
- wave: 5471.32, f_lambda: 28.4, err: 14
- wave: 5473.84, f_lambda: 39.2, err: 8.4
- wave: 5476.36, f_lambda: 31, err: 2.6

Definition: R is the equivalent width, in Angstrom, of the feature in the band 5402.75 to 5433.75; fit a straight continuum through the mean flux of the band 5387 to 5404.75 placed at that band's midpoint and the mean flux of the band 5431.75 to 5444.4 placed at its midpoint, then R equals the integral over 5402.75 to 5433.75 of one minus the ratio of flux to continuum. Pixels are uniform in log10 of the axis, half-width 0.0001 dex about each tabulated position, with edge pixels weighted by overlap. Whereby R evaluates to 4.6 Angstrom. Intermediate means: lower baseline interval 34.9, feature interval 34.4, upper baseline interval 45.2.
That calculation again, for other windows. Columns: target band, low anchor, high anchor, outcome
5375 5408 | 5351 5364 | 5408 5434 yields -1.99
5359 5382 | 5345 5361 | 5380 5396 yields -3.60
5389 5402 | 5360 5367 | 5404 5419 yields 0.05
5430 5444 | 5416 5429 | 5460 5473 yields -4.03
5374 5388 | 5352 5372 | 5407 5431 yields 0.23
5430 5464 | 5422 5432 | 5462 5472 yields -4.91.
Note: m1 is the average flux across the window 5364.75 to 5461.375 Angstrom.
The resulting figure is 36.8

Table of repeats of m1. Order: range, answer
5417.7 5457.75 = 38.5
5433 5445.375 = 45.3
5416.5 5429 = 34.1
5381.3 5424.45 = 34.3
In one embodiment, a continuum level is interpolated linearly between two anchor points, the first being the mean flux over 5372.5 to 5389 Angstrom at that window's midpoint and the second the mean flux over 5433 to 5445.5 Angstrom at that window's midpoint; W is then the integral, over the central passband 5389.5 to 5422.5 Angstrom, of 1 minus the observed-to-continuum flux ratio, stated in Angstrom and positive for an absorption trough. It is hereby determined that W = 3.49 Angstrom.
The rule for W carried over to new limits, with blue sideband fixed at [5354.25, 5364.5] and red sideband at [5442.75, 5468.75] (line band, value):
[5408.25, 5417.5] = 0.6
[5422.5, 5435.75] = -0.9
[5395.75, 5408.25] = -1.2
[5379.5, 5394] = 0.5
